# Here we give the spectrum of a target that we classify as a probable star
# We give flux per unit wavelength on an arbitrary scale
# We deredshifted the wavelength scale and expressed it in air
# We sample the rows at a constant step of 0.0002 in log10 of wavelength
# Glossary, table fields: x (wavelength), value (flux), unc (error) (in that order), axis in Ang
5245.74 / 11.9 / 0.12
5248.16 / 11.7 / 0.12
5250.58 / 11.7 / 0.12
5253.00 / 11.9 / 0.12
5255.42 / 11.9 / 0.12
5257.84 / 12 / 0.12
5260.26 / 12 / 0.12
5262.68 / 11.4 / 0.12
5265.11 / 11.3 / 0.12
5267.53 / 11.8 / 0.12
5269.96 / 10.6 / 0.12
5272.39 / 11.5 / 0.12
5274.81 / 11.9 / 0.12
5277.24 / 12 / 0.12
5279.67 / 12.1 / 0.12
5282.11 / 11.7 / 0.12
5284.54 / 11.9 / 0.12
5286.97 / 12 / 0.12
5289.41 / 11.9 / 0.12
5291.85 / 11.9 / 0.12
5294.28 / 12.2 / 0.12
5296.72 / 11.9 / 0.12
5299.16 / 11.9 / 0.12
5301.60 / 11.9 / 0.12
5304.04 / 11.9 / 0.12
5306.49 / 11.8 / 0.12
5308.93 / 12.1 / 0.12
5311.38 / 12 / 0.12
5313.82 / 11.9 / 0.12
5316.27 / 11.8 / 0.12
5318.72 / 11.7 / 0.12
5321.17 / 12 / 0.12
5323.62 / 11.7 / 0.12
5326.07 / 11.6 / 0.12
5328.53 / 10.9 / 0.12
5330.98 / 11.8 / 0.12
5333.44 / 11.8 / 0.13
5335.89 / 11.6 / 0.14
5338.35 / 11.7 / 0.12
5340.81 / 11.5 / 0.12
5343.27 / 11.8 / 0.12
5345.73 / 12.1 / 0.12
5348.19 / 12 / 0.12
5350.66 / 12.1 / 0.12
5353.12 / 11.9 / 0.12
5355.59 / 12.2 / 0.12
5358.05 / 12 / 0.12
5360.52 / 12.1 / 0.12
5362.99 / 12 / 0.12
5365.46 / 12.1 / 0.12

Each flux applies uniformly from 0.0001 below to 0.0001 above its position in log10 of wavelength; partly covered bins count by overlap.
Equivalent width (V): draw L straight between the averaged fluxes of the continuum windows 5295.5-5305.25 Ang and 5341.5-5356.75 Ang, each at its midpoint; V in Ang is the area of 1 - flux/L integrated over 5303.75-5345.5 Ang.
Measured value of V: 0.7 Ang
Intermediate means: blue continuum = 11.9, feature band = 11.7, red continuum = 12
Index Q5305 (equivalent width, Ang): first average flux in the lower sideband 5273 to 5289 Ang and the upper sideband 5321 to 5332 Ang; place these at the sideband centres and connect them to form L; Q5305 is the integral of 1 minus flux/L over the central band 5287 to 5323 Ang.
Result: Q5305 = -0.6 Ang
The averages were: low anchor 11.9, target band 11.9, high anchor 11.6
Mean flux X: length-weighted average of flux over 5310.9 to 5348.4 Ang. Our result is 11.7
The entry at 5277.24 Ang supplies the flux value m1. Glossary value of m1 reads 12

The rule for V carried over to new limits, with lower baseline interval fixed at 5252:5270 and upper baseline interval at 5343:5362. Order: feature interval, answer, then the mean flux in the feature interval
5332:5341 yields 0.2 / 11.7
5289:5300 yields -0.1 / 12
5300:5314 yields -0.1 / 11.9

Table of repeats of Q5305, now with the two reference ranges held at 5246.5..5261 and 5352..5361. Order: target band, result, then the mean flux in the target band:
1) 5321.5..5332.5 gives 0.41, 11.5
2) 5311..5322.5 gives 0.10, 11.9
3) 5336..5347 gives 0.24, 11.8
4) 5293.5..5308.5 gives 0.02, 11.9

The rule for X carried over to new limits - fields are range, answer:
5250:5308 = 11.8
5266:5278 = 11.5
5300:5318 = 11.9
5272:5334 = 11.8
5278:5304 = 11.9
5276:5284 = 11.9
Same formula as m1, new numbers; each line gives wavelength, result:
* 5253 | 11.9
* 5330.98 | 11.8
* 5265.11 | 11.3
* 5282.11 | 11.7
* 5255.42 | 11.9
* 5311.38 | 12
